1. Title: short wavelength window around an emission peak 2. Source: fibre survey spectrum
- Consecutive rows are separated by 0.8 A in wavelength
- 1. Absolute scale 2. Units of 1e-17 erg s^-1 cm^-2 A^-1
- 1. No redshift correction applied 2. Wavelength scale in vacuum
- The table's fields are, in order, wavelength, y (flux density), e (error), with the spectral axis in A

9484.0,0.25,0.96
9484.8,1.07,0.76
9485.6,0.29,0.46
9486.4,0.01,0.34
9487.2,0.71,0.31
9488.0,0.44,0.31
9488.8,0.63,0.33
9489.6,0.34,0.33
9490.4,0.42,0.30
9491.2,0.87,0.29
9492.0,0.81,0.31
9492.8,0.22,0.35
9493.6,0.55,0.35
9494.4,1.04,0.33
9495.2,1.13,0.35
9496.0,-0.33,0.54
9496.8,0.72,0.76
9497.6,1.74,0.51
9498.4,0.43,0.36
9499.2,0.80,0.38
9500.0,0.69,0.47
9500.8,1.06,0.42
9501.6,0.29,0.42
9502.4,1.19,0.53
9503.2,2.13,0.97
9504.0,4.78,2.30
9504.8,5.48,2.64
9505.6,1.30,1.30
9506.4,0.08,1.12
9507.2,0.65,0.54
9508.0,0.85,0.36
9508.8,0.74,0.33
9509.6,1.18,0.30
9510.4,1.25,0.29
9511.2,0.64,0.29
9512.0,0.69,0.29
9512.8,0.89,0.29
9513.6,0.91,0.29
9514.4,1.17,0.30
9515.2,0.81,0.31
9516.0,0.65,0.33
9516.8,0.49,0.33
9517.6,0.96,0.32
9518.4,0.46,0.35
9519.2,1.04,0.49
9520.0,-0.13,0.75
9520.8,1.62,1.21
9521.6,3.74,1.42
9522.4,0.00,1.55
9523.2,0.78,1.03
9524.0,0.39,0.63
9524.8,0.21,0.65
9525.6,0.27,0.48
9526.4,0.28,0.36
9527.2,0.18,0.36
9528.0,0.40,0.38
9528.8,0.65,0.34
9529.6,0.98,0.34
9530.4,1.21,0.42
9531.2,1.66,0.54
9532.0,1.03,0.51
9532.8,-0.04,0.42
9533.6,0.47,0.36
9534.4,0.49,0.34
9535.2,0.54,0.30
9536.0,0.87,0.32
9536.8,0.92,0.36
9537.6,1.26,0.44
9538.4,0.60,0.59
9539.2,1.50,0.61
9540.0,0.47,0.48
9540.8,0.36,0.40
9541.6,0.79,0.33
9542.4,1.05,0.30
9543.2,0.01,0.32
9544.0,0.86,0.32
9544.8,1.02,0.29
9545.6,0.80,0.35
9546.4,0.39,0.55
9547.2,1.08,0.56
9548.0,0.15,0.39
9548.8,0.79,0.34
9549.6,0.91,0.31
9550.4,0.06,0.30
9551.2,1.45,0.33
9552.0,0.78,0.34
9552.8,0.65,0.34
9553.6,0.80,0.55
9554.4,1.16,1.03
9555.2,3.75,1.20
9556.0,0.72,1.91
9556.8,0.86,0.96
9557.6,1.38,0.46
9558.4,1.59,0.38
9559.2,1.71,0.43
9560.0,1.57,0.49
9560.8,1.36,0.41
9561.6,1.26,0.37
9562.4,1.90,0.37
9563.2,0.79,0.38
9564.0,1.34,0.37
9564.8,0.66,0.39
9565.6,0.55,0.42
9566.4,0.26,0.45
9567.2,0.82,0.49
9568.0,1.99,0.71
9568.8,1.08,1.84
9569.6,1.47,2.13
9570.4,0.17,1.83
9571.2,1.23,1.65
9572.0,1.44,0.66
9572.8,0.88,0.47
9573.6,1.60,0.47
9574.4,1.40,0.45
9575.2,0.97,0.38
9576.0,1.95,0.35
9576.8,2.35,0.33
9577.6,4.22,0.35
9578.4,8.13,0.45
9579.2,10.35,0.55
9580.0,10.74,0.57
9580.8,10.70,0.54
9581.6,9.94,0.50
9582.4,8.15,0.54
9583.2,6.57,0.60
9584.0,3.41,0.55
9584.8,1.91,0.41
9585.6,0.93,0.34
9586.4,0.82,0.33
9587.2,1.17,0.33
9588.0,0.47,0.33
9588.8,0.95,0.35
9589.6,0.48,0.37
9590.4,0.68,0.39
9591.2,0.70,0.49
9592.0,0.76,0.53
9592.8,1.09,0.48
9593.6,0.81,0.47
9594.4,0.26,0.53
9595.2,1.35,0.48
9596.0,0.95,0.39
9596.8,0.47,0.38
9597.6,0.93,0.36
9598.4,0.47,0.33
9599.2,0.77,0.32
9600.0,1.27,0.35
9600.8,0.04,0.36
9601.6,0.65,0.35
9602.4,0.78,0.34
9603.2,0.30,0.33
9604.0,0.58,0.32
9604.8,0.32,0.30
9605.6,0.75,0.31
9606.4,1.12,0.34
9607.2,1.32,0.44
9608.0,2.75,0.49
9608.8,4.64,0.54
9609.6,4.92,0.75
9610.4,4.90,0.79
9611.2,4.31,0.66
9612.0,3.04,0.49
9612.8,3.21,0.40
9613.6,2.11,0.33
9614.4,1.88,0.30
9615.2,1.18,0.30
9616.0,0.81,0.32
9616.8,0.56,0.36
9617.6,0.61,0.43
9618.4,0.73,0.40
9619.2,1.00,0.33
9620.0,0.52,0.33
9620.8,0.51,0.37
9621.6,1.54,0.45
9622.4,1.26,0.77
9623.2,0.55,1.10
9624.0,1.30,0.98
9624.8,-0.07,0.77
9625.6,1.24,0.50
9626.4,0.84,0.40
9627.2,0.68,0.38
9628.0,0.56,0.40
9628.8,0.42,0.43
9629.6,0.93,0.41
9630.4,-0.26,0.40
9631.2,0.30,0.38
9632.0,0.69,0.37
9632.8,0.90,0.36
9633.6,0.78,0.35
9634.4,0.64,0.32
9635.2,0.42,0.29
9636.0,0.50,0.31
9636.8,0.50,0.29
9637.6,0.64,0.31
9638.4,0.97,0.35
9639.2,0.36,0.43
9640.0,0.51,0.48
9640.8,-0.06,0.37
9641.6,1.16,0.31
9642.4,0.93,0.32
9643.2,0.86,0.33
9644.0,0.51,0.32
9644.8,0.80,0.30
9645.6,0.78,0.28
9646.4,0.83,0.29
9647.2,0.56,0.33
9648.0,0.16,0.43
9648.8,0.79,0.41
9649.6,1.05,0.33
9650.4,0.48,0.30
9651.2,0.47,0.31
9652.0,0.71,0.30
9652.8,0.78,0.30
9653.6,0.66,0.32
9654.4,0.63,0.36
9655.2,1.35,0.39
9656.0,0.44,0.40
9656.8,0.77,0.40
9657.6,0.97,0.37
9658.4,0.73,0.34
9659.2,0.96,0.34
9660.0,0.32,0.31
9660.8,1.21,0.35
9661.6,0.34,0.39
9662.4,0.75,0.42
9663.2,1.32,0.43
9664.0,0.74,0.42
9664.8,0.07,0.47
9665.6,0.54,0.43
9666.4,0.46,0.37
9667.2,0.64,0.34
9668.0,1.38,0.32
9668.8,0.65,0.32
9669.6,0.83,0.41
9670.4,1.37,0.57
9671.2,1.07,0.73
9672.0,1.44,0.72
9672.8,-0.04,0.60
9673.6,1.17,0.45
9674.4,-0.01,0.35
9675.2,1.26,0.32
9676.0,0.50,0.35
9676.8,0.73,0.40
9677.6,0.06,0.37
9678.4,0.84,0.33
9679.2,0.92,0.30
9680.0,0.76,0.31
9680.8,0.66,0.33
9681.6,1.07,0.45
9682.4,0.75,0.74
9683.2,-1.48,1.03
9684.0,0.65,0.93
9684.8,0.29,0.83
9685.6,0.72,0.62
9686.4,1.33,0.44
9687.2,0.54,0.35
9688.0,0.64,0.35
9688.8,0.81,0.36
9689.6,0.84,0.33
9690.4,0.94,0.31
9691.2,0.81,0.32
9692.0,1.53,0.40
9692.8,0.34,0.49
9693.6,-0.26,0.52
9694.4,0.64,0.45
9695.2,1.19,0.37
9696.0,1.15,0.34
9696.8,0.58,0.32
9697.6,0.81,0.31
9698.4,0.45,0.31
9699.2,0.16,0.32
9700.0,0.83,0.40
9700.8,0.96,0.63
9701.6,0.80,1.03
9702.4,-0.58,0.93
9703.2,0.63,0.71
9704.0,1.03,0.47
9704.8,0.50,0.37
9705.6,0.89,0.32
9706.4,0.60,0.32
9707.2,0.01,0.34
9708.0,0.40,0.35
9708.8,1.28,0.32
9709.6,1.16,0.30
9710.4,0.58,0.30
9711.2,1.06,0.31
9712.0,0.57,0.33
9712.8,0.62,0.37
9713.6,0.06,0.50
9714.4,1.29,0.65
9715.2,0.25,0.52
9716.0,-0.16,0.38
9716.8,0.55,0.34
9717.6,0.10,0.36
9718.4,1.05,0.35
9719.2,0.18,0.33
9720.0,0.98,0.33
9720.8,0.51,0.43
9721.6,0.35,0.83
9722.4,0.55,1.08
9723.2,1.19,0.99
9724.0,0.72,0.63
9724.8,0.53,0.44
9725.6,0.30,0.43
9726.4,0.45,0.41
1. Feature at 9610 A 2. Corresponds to [N II]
